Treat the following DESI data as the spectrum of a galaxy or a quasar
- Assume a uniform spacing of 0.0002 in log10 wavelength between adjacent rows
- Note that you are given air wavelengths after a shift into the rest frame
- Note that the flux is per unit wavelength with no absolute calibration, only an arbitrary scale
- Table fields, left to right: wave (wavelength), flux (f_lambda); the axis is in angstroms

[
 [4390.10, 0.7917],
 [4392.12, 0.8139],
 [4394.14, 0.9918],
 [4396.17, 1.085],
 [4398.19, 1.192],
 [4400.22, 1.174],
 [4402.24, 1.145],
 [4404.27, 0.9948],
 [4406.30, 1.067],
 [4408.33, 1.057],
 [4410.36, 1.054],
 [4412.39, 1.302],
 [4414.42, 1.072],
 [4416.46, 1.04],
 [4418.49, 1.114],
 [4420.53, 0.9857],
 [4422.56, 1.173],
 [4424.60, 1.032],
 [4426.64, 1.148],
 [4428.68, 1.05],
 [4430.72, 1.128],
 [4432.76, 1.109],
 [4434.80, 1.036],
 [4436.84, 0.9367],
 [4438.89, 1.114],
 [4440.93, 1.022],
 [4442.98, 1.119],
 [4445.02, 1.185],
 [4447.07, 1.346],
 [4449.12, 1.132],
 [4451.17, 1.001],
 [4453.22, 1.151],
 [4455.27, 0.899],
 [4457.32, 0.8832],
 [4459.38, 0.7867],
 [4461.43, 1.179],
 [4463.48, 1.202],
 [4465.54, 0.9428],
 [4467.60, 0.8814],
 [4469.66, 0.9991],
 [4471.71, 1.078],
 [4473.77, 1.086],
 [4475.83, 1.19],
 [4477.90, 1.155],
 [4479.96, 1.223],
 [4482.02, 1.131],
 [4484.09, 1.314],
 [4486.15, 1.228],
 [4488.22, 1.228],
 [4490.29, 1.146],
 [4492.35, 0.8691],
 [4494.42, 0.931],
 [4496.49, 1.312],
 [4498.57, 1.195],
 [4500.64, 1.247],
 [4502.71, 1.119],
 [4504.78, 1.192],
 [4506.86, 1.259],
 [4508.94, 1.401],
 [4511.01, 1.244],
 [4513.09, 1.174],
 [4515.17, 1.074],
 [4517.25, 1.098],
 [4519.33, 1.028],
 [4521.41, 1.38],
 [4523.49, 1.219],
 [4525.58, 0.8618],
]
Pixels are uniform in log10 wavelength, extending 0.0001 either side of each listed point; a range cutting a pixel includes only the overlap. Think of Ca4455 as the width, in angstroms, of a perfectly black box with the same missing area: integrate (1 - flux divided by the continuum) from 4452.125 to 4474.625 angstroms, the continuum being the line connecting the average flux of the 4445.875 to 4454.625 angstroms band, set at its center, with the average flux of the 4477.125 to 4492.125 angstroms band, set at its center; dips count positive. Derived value 2.99 angstroms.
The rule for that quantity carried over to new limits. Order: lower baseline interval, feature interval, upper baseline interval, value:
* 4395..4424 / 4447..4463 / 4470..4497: 1.3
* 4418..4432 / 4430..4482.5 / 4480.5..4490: 3.8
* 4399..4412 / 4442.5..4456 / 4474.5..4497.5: 0.0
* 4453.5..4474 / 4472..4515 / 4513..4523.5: -3.8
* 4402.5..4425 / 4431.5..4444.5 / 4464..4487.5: 0.4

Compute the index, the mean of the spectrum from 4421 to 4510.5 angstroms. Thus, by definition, 1.11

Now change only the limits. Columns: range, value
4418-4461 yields 1.07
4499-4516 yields 1.22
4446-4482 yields 1.07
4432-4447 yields 1.09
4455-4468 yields 0.976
